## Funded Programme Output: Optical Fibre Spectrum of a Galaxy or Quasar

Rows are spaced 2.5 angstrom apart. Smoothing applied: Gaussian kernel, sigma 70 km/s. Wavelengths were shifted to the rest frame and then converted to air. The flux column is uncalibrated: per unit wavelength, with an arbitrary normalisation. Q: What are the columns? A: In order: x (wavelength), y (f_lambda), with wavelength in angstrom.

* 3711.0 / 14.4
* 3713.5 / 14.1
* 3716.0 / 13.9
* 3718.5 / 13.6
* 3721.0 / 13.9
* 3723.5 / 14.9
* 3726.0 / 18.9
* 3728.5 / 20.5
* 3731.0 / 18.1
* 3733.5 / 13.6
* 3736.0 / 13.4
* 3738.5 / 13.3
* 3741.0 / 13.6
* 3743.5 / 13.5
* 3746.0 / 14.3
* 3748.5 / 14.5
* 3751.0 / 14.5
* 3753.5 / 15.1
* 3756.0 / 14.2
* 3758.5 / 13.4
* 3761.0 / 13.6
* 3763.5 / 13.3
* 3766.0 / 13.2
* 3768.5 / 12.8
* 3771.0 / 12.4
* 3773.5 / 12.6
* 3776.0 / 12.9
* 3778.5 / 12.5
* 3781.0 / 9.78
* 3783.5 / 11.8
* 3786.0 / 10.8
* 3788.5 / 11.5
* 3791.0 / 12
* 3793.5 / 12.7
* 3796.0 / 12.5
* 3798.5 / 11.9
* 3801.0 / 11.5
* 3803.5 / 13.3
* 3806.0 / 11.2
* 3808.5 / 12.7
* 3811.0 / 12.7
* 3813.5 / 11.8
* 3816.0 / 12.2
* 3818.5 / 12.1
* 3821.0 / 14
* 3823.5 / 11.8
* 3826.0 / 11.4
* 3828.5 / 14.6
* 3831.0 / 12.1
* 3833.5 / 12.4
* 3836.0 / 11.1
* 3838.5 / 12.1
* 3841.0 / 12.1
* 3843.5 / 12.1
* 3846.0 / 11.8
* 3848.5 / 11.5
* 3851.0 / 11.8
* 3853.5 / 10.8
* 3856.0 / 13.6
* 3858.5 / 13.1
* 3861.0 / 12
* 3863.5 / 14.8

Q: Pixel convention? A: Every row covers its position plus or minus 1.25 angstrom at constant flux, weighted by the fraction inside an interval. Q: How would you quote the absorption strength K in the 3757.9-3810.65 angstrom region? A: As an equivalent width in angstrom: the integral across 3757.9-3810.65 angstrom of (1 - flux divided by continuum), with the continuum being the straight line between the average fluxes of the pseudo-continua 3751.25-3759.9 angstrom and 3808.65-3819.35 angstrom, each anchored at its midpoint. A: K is 3.8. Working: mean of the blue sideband 14.3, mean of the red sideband 12.3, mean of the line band 12.3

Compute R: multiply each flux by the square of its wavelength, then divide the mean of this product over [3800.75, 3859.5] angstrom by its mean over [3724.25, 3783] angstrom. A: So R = 0.9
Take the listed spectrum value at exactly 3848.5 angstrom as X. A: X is 11.5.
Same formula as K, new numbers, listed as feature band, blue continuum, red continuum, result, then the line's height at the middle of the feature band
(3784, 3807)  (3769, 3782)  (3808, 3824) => 0.7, 12.3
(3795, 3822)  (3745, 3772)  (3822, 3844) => 0.8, 12.7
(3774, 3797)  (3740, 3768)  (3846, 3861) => 2.6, 13.3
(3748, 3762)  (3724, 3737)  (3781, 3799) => 0.5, 14.7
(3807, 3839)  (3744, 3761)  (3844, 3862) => 0.9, 12.7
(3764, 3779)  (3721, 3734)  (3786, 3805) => 1.2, 13.9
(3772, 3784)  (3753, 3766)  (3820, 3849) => 1.3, 13.4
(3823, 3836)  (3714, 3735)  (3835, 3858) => 0.1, 12.5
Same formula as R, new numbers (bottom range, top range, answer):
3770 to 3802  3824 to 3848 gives 1.05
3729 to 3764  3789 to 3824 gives 0.89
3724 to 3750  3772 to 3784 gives 0.79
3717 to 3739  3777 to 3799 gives 0.77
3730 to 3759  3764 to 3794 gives 0.86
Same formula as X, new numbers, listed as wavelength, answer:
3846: 11.8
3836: 11.1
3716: 13.9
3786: 10.8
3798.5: 11.9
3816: 12.2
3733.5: 13.6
